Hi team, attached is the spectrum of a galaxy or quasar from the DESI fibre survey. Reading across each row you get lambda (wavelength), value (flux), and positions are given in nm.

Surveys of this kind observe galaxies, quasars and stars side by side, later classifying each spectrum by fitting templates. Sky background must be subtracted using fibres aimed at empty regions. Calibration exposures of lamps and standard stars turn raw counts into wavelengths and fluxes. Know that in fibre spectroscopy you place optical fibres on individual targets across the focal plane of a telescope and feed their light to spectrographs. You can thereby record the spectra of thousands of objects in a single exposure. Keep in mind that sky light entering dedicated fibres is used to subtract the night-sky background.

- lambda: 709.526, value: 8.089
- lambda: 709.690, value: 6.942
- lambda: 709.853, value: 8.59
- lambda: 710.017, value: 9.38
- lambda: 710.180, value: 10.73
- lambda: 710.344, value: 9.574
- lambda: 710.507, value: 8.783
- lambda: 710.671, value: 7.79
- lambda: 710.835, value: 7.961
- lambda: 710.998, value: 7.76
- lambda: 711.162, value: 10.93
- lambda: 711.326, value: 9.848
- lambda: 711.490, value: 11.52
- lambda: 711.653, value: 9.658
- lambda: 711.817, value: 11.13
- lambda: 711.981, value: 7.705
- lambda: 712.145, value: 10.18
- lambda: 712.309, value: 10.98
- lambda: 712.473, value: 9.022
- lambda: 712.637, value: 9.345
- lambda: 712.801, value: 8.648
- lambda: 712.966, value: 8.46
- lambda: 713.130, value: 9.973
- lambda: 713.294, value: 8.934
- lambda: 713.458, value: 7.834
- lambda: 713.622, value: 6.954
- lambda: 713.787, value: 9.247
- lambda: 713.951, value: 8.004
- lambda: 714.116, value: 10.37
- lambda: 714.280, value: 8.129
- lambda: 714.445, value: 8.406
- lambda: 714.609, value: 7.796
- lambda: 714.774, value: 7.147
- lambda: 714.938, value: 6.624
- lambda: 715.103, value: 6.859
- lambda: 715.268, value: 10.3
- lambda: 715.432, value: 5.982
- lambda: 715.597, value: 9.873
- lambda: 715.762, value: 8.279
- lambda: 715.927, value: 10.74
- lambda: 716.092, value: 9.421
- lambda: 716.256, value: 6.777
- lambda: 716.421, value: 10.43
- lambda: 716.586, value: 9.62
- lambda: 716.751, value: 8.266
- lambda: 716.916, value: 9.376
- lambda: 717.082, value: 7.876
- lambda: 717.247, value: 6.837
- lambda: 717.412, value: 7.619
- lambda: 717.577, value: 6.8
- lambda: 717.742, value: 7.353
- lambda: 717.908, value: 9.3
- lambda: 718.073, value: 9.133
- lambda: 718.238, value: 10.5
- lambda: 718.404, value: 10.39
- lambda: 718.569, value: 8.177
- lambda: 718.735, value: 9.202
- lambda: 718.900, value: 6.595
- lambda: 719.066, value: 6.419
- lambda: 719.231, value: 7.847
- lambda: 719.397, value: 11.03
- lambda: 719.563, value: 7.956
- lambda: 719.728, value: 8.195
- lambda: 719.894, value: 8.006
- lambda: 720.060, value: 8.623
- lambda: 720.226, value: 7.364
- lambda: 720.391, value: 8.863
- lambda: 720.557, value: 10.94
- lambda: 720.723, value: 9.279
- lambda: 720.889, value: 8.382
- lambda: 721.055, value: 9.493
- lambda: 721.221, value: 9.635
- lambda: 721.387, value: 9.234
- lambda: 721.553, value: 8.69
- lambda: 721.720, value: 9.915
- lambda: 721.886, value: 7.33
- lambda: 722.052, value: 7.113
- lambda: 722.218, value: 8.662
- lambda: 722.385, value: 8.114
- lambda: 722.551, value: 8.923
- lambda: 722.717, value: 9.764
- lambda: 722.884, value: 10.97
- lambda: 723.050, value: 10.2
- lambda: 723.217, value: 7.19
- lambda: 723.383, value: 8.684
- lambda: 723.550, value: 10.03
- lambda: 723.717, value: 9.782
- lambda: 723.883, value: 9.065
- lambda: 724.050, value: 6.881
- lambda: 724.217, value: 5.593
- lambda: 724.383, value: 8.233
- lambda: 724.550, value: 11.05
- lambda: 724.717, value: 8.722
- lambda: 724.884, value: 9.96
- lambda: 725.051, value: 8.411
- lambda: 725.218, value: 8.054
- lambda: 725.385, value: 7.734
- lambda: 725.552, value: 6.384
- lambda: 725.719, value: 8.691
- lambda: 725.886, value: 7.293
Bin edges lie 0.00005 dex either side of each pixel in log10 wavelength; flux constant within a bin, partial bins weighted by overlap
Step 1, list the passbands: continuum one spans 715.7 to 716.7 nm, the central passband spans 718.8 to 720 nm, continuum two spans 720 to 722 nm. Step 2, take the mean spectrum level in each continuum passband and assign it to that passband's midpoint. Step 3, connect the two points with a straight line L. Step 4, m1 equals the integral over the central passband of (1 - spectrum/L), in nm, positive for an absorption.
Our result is 0.133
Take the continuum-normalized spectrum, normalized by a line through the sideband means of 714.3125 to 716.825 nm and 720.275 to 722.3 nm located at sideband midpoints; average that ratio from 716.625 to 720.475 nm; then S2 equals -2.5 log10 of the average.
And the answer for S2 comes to 0.04 mag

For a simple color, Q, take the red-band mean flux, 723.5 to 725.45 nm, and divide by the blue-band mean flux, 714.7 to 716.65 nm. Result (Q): 1.01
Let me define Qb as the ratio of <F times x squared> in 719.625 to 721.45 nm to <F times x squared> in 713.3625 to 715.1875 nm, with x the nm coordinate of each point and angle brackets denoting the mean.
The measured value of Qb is 1.14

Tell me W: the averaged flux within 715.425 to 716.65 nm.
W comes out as 9.06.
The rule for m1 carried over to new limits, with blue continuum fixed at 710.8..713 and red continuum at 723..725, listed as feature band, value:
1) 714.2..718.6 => 0.39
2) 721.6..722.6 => 0.06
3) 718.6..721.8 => 0.10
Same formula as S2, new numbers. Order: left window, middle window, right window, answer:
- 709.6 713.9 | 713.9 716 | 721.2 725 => 0.09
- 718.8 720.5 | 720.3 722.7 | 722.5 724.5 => -0.06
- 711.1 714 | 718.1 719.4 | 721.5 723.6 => 0.05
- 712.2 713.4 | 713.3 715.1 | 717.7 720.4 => 0.14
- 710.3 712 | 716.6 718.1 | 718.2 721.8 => 0.12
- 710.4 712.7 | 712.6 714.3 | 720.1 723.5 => 0.08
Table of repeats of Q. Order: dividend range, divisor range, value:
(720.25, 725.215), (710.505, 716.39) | 1.01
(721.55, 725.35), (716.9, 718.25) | 1.07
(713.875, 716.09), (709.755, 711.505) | 0.91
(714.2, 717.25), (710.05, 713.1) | 0.89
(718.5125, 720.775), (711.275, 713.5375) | 0.89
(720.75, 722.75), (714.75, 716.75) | 1.03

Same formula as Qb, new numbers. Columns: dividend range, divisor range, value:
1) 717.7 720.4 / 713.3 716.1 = 1.04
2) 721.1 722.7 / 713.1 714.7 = 1.04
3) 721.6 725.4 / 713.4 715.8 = 1.10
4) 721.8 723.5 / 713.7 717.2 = 1.04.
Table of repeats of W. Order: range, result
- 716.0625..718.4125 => 8.57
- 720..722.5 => 8.78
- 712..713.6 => 9.12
